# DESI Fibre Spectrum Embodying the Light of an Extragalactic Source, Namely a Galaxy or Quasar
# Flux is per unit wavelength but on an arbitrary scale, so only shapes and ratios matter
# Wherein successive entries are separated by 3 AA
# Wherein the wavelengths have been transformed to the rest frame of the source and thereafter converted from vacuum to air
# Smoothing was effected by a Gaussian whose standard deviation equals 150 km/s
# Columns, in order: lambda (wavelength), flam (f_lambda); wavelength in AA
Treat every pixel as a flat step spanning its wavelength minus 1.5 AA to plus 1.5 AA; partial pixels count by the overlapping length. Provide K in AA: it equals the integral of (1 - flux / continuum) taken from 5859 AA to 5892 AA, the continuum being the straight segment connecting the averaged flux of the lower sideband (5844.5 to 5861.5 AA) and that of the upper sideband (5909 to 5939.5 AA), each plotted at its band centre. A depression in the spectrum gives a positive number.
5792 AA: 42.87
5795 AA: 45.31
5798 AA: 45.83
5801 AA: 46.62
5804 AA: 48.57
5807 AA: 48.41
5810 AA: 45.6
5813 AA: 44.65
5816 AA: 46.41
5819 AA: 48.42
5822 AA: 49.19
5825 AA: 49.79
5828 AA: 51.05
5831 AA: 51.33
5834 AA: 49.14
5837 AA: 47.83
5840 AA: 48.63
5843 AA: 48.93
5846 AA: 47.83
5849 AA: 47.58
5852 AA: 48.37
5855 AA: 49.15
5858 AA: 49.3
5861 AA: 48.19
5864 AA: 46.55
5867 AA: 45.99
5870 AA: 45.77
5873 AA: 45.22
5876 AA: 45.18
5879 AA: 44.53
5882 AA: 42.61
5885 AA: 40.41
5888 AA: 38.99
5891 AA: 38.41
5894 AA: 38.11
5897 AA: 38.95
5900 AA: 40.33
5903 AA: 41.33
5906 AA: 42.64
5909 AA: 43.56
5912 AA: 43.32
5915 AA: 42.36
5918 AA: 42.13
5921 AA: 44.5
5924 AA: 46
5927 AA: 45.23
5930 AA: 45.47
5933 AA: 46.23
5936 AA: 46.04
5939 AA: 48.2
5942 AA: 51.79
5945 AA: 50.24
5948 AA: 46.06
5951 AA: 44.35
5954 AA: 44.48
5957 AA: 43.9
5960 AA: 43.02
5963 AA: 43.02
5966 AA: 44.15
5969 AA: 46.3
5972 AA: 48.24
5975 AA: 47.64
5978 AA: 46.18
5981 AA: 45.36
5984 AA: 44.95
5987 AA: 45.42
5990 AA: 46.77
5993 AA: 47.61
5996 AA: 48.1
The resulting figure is 2.3 AA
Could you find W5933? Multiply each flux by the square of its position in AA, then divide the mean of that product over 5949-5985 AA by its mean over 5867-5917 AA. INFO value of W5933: 1.10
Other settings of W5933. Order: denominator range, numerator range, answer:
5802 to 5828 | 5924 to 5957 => 1.02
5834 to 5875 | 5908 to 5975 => 0.98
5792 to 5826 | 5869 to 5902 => 0.91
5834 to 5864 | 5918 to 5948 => 1.00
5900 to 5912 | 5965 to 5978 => 1.13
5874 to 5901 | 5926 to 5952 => 1.17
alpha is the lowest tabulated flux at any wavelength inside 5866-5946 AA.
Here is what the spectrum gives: 38.11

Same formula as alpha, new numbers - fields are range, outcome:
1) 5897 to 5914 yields 38.95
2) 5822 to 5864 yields 46.55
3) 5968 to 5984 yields 44.95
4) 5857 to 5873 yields 45.22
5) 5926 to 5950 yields 45.23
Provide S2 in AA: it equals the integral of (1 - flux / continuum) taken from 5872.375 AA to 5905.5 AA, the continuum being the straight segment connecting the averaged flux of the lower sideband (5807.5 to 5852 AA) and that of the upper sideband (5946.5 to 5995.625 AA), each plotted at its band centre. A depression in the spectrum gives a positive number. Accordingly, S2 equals 4.17 AA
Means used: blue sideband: 48.3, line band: 41.2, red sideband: 45.5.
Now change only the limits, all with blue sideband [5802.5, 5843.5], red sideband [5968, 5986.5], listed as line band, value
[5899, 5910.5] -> 1.3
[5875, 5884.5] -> 0.8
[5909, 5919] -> 0.9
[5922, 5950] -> -0.1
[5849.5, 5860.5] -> -0.2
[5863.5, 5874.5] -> 0.5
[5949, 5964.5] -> 0.9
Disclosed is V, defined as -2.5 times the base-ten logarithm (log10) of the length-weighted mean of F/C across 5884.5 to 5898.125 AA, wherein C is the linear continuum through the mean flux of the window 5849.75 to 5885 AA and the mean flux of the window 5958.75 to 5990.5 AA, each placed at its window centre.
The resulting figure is 0.18 mag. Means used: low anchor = 46.2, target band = 38.9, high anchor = 45.5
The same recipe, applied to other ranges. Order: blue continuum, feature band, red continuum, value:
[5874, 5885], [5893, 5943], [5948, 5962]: 0.00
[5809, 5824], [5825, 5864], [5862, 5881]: -0.06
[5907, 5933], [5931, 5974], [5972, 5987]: -0.02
